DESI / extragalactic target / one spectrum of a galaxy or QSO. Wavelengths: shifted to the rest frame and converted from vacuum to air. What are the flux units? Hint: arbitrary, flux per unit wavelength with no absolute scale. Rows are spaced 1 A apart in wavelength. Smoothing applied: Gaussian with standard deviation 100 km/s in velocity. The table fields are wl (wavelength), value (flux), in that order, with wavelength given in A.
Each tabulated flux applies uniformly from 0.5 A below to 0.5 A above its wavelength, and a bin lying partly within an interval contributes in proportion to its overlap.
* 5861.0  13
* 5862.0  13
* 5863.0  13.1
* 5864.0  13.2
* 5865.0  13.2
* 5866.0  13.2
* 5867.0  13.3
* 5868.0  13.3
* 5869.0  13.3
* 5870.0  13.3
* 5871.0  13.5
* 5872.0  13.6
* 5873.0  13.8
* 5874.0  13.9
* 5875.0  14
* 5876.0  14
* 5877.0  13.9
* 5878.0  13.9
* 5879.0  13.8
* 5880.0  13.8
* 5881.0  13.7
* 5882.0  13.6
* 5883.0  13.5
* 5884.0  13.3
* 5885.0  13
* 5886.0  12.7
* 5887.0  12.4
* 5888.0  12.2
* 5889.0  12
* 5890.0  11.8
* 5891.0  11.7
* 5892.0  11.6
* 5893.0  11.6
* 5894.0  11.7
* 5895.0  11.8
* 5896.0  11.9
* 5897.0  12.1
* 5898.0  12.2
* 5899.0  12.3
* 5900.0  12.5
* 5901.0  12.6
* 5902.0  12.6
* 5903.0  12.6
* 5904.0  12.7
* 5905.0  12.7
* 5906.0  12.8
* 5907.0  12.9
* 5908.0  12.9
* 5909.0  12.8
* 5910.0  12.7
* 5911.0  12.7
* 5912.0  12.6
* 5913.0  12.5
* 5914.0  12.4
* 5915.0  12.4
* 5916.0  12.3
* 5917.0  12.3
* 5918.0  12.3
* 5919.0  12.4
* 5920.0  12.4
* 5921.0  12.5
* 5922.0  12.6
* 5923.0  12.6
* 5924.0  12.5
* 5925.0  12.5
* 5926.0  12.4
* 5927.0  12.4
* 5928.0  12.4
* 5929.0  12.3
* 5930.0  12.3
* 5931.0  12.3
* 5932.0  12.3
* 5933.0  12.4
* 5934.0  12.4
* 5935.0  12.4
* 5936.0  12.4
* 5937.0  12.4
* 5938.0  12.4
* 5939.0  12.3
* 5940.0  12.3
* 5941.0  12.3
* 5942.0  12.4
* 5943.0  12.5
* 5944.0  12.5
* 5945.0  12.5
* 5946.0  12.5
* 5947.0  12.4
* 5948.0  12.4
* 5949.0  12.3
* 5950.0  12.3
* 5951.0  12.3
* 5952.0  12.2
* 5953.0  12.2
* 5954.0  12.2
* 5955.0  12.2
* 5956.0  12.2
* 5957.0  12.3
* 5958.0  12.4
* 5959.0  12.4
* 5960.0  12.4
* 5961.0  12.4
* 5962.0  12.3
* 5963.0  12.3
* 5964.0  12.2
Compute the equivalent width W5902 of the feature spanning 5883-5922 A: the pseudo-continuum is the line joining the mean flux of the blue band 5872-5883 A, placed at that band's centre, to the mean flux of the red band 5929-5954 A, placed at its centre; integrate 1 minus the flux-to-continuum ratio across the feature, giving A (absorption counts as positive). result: 2.4 A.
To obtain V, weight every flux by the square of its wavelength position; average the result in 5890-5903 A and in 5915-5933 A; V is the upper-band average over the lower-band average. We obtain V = 1.04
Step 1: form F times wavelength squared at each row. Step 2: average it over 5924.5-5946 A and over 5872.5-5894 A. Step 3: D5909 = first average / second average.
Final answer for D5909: 1.0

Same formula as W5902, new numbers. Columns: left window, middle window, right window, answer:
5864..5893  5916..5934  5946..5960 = 0.3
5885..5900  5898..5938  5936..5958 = -1.0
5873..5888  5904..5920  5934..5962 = 0.5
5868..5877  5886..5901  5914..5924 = 1.2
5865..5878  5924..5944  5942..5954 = 0.3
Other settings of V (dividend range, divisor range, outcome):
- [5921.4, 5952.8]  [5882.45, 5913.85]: 1.01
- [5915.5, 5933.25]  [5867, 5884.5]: 0.92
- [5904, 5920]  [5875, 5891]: 0.97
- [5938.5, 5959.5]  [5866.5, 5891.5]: 0.95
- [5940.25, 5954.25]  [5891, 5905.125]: 1.03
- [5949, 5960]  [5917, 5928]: 1.00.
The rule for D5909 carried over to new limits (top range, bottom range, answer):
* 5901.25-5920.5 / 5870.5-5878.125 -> 0.92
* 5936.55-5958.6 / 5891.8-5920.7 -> 1.01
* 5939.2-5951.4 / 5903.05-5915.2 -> 0.99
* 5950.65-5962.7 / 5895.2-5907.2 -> 1.00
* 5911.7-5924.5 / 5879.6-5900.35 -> 1.01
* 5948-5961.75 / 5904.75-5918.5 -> 0.99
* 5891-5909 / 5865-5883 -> 0.91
